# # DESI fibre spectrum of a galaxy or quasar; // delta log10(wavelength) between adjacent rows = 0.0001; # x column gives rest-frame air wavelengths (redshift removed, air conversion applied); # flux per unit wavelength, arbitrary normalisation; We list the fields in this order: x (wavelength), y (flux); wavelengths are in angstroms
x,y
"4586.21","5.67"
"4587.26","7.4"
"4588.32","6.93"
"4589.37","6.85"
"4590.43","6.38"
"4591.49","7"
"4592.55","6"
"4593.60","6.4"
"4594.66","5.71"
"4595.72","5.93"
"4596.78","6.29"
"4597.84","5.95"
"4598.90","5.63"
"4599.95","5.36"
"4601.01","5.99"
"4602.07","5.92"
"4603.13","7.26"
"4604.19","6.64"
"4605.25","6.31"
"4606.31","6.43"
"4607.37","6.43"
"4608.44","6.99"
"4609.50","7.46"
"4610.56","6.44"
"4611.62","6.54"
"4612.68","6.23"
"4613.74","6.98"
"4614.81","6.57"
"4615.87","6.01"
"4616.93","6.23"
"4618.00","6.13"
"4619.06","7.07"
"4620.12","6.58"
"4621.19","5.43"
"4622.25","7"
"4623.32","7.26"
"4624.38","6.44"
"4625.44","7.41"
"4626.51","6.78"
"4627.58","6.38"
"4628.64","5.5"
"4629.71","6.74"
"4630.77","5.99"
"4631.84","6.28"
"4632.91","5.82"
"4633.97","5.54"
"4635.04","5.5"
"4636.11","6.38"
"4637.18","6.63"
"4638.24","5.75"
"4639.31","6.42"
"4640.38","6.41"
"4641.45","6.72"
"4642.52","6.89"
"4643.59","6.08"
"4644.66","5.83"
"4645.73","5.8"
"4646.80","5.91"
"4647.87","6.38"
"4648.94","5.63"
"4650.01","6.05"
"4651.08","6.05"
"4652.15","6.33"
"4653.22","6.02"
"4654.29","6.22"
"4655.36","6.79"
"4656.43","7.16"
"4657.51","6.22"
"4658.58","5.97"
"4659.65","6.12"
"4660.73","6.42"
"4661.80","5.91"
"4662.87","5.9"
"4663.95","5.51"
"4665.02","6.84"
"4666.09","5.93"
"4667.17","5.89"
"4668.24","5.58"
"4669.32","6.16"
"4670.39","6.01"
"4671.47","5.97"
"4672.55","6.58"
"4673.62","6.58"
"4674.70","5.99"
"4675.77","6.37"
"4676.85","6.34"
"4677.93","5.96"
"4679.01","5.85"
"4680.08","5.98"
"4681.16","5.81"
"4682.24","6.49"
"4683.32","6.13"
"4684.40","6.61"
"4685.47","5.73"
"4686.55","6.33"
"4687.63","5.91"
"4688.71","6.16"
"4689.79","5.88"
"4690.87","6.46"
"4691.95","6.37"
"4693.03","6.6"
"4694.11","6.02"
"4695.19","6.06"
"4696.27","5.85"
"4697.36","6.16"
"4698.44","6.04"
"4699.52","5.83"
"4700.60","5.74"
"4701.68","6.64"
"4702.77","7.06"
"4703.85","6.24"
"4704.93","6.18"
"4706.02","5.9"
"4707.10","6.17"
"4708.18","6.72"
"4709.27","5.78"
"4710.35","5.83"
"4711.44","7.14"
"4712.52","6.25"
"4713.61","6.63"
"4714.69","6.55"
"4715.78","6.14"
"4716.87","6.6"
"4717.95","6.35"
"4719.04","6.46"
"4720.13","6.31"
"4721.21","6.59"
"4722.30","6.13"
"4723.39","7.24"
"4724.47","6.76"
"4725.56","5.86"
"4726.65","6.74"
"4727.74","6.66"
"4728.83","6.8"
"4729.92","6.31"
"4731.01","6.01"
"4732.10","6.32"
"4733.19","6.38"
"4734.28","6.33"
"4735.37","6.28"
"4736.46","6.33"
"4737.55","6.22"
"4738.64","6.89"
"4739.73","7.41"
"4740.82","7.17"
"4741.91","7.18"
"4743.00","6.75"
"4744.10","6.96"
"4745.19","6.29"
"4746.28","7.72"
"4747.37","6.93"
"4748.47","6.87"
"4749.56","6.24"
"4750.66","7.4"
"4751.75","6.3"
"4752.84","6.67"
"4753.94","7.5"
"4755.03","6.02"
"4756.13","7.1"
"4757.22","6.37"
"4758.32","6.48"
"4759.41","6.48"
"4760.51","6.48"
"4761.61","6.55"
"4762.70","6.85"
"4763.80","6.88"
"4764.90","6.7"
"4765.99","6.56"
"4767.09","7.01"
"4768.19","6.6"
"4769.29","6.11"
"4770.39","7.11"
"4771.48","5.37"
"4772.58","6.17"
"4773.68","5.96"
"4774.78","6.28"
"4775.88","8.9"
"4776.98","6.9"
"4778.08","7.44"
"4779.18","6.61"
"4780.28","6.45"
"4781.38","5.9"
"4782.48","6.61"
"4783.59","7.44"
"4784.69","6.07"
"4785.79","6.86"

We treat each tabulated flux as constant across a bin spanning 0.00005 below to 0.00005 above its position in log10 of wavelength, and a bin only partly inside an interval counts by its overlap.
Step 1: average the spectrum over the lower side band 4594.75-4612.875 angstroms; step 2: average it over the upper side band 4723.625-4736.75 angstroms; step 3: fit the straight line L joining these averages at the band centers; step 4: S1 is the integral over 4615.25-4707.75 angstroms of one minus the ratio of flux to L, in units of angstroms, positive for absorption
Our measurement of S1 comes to 2.32 angstroms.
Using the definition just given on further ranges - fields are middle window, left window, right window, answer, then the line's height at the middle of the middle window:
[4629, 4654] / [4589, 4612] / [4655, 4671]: 0.35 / 6.22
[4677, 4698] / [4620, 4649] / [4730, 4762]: 1.09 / 6.46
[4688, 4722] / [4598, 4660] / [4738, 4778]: 1.58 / 6.58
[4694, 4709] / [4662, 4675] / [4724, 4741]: 0.28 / 6.3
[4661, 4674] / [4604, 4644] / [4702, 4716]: 0.65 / 6.39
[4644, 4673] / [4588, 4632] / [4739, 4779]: 1.86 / 6.54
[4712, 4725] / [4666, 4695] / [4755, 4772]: -0.35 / 6.33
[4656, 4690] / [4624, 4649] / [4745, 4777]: 1.23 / 6.36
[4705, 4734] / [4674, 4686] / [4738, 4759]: 0.61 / 6.54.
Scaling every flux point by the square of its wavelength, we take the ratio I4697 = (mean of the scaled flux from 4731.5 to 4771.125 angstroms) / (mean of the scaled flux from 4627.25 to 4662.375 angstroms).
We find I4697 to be 1.14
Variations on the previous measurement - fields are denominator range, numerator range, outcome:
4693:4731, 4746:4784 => 1.08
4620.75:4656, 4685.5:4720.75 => 1.03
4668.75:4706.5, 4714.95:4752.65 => 1.09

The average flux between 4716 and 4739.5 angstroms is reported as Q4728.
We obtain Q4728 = 6.46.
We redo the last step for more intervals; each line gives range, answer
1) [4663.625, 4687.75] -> 6.12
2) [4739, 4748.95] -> 7.03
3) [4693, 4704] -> 6.18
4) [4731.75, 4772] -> 6.67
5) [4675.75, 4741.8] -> 6.33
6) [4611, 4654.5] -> 6.29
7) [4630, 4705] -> 6.16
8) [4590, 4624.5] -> 6.39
